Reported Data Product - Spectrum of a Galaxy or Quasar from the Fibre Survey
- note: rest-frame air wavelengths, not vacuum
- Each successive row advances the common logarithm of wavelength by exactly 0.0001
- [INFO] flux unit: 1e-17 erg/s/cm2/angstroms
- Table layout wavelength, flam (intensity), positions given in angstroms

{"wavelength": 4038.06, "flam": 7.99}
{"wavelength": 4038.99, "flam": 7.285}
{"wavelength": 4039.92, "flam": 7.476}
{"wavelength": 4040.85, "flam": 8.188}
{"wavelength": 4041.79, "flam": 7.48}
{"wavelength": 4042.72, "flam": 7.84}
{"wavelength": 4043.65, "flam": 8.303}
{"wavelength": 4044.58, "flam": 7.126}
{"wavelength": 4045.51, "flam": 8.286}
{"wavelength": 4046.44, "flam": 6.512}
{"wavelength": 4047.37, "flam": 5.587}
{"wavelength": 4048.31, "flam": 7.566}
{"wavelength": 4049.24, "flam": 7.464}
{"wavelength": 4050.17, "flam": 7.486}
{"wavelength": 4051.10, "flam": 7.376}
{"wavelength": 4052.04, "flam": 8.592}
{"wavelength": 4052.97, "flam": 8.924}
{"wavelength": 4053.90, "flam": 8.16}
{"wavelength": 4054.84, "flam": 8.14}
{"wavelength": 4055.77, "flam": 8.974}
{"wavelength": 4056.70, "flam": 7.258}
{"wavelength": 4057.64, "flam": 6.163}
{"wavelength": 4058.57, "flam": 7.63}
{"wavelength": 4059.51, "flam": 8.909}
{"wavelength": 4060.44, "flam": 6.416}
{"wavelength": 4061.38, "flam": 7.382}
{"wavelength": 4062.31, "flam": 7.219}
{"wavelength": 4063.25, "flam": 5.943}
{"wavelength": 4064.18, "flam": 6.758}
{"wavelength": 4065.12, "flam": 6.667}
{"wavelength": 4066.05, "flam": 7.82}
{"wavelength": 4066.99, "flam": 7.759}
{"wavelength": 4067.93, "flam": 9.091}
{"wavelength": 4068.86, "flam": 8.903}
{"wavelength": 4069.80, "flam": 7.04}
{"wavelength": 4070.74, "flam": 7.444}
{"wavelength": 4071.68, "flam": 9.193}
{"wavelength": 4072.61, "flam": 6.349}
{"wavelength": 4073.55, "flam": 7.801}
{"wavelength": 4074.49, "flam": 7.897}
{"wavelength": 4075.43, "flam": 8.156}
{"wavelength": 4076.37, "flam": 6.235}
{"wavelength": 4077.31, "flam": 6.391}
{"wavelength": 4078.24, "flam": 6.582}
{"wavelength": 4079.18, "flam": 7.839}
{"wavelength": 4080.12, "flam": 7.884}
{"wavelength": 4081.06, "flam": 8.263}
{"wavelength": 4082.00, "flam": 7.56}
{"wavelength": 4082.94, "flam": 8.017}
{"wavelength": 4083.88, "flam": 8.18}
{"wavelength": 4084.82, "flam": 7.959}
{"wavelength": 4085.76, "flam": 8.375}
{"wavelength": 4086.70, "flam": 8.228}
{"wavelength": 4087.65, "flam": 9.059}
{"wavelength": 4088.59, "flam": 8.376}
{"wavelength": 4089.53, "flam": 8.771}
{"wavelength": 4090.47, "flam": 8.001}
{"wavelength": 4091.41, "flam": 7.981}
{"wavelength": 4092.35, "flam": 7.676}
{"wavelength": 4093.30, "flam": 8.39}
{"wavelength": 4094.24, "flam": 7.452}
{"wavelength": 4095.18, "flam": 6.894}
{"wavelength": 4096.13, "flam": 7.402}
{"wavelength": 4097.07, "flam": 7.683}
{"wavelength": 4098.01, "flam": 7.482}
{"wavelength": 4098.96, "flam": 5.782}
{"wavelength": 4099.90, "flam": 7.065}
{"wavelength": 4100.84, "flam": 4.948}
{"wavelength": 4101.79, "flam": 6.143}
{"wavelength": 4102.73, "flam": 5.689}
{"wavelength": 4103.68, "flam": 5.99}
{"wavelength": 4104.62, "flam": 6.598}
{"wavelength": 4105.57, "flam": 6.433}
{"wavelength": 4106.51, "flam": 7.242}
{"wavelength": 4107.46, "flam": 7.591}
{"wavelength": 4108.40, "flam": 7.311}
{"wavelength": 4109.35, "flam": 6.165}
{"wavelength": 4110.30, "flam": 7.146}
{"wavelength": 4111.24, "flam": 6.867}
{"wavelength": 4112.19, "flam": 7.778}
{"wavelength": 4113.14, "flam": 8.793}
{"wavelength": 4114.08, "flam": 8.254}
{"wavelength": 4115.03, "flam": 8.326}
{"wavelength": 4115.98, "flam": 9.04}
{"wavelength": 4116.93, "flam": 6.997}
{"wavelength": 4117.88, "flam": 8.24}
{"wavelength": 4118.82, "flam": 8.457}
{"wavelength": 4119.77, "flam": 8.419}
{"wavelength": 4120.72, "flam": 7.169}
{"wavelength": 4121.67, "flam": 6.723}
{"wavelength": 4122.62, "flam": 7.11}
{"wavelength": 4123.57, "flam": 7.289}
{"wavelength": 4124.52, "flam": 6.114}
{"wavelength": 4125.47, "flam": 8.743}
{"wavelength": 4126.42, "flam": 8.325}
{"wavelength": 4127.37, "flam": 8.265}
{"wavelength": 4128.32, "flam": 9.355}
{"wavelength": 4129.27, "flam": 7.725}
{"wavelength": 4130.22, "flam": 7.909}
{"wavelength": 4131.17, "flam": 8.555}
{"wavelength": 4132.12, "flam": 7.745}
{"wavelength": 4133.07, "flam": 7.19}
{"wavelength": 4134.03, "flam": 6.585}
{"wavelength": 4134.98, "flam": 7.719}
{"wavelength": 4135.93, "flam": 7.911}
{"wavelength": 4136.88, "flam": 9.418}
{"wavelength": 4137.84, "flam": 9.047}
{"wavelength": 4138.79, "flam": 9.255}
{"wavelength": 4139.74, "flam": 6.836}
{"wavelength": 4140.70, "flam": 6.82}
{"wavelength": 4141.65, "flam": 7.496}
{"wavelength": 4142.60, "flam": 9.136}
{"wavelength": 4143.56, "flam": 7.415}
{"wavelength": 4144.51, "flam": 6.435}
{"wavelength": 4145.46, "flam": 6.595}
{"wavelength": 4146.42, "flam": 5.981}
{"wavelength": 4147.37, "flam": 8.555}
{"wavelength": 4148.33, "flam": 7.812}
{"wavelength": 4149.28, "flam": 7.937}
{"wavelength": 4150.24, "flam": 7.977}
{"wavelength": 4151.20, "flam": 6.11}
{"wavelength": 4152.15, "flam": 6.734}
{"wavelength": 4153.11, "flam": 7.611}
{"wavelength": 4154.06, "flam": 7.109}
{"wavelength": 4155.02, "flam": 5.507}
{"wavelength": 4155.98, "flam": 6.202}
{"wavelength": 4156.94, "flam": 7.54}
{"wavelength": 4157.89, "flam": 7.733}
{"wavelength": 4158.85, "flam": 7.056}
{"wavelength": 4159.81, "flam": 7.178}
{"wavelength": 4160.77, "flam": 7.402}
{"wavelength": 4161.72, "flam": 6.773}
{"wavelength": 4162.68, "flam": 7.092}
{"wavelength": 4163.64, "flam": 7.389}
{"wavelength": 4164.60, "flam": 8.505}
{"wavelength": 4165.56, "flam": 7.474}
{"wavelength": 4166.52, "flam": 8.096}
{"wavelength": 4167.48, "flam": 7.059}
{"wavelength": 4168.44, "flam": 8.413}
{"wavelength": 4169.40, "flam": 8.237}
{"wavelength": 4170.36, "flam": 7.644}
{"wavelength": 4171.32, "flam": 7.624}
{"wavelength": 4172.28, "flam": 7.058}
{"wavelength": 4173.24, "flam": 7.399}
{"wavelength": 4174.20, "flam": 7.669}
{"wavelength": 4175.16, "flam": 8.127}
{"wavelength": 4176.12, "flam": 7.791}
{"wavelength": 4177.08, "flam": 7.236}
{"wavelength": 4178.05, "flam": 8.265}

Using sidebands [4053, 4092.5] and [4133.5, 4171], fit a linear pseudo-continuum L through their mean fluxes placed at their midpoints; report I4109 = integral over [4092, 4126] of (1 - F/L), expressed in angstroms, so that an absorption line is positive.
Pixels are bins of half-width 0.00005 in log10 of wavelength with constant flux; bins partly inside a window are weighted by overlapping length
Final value 1.6 angstroms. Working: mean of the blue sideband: 7.74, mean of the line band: 7.26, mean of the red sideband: 7.48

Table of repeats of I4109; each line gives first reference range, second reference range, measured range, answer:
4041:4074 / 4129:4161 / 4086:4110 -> 1.00 angstroms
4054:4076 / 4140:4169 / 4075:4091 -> -0.70 angstroms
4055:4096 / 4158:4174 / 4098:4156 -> 1.42 angstroms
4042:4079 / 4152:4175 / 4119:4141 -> -1.27 angstroms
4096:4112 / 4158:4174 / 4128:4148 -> -1.78 angstroms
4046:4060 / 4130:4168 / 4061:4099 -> -0.40 angstroms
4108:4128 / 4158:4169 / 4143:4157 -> 0.99 angstroms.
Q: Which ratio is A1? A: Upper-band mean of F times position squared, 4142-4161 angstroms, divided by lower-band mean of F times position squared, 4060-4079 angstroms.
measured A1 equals 1.02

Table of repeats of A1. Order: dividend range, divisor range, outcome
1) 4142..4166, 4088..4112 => 1.05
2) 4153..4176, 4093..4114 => 1.10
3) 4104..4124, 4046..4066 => 1.04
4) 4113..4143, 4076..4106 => 1.10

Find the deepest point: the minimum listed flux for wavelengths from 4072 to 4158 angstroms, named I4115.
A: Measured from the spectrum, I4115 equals 4.948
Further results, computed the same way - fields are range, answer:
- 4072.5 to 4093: 6.235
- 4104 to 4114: 6.165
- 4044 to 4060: 5.587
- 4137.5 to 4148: 5.981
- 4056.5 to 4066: 5.943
